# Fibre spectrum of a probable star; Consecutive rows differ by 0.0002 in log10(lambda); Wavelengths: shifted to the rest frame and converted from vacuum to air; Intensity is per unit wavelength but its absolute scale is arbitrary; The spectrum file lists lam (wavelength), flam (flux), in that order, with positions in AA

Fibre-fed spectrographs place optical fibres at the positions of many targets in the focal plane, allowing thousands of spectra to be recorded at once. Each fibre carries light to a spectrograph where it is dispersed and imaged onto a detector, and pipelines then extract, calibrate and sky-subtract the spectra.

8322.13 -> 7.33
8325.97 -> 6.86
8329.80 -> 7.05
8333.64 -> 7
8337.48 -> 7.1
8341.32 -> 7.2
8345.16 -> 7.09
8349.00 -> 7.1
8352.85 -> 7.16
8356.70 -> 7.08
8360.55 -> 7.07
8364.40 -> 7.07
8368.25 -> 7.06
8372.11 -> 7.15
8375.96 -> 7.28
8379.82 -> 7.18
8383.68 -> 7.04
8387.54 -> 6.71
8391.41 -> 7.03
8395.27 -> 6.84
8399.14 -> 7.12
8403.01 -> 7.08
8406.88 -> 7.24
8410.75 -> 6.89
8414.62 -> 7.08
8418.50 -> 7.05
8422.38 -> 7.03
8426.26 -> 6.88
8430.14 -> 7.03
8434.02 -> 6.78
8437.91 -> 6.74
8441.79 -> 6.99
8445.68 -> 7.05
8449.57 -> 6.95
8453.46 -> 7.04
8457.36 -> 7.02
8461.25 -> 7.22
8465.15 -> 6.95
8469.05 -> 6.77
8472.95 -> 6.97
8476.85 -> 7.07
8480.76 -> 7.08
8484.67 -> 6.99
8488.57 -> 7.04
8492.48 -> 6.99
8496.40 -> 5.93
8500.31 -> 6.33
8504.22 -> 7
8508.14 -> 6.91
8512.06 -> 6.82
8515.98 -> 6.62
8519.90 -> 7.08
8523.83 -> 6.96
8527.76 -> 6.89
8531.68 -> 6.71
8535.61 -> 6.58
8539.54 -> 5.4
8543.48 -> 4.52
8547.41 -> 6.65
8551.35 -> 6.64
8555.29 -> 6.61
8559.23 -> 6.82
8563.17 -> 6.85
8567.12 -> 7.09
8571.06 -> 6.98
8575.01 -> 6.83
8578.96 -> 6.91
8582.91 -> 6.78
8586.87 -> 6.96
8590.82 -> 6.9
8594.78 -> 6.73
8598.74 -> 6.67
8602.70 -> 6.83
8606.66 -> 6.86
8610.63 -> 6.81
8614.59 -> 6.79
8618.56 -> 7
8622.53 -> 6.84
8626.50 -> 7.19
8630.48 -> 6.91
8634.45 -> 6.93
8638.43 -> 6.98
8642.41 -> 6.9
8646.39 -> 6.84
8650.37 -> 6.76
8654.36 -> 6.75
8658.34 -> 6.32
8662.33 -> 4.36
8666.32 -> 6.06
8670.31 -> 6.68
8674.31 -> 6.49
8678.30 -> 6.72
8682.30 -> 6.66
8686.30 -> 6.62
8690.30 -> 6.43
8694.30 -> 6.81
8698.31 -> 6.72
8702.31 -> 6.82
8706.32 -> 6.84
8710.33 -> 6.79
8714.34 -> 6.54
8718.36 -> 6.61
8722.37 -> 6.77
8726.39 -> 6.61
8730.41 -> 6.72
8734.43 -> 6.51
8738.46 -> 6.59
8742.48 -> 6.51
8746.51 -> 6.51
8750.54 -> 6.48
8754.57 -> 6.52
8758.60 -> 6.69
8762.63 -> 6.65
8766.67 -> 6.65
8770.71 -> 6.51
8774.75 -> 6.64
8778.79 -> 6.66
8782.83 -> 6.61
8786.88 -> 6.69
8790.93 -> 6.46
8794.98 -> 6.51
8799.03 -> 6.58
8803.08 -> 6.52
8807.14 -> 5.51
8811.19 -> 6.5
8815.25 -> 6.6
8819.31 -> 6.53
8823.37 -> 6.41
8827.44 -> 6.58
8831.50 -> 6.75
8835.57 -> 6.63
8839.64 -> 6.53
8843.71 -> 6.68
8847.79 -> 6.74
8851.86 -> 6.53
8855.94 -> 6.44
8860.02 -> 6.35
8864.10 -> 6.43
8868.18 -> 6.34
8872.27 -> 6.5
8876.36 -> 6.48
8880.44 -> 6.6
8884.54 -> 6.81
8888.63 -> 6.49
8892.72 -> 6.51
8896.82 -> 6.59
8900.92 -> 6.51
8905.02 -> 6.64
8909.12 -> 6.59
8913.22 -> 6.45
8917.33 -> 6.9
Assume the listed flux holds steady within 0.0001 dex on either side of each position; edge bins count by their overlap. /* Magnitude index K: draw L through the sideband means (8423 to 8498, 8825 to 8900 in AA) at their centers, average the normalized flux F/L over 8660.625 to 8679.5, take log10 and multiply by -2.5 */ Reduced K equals 0.11 mag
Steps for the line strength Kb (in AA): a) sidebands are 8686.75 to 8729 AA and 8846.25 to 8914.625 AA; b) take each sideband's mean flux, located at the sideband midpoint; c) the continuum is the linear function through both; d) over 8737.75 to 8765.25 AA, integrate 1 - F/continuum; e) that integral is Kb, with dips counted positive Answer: 0.4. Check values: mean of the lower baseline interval 6.69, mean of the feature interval 6.57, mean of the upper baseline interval 6.53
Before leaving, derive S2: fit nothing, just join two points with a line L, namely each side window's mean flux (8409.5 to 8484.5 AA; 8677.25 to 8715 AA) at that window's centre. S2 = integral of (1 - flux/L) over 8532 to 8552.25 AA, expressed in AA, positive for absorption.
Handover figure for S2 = 2.6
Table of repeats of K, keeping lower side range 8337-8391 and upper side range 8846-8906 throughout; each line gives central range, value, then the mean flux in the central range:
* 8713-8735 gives 0.009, 6.64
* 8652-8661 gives 0.064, 6.38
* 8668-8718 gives 0.009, 6.67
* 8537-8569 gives 0.092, 6.32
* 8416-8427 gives 0.004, 7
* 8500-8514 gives 0.018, 6.82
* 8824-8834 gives -0.008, 6.63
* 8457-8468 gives -0.010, 7.05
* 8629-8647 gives -0.021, 6.92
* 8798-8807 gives 0.047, 6.33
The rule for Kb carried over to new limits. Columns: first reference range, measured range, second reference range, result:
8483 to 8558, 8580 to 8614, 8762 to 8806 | -1.33 AA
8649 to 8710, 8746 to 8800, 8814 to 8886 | -0.57 AA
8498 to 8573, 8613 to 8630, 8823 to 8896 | -0.95 AA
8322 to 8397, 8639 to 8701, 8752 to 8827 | 1.64 AA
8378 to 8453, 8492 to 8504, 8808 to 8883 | 0.81 AA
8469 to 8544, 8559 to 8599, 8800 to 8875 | -1.50 AA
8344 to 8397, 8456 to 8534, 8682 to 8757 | 0.50 AA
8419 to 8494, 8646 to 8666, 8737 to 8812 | 1.64 AA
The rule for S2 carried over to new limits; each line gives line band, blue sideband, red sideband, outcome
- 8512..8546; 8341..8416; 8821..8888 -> 2.6 AA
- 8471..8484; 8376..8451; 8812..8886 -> -0.2 AA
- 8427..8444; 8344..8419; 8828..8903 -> 0.3 AA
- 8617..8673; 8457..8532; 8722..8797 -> 0.9 AA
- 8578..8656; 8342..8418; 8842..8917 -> -0.5 AA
